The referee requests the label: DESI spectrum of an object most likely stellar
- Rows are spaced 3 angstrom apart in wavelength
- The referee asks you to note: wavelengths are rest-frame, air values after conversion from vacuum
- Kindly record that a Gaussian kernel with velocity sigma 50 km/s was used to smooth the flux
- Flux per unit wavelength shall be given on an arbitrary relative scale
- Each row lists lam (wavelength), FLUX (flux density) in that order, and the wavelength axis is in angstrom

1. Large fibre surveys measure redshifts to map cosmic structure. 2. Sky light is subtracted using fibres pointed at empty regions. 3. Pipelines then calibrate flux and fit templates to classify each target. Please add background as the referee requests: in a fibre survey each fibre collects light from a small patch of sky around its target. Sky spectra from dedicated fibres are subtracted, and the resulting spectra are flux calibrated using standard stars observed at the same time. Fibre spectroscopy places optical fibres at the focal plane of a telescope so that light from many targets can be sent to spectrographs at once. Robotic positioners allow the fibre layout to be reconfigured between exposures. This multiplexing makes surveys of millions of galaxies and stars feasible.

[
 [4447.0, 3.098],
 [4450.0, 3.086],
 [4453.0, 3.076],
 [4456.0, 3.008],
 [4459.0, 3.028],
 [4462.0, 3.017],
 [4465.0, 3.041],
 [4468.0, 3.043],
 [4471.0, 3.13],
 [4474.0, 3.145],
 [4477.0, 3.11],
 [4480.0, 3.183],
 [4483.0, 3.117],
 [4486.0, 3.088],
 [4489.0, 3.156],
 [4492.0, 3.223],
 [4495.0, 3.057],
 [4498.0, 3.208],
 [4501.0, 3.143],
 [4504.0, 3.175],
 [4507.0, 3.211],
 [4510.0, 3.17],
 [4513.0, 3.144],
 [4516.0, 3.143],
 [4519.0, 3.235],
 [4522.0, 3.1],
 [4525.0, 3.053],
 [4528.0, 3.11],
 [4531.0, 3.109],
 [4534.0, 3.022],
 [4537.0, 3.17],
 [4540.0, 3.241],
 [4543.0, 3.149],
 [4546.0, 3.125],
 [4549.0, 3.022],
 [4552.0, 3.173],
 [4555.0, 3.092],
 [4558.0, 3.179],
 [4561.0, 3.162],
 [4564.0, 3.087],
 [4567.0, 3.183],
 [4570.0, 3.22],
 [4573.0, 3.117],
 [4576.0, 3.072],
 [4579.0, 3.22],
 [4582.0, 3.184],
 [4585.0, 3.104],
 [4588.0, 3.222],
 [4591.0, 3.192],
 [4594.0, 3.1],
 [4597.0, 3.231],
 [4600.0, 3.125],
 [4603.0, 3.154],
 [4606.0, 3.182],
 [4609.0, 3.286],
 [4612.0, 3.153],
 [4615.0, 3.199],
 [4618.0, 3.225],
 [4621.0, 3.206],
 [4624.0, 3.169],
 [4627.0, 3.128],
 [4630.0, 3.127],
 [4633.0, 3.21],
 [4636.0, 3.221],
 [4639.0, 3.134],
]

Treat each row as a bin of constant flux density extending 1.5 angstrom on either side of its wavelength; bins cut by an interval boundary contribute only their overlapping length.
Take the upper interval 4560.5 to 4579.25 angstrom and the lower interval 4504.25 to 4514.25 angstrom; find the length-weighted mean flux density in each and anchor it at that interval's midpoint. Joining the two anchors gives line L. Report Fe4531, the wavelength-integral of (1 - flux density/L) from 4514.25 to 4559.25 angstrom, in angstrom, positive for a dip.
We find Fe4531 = 0.5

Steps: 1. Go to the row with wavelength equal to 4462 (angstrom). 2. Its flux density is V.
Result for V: 3.017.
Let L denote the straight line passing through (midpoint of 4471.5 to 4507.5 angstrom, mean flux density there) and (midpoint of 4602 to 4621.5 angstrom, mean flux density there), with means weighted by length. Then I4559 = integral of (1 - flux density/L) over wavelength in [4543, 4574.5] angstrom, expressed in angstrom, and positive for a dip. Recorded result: 0.4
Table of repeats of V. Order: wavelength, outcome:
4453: 3.076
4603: 3.154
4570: 3.22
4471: 3.13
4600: 3.125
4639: 3.134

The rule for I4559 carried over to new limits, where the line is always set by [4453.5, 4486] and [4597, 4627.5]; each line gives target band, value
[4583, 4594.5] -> 0.03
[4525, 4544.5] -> 0.02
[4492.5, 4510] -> -0.33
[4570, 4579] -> 0.07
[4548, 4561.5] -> 0.08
